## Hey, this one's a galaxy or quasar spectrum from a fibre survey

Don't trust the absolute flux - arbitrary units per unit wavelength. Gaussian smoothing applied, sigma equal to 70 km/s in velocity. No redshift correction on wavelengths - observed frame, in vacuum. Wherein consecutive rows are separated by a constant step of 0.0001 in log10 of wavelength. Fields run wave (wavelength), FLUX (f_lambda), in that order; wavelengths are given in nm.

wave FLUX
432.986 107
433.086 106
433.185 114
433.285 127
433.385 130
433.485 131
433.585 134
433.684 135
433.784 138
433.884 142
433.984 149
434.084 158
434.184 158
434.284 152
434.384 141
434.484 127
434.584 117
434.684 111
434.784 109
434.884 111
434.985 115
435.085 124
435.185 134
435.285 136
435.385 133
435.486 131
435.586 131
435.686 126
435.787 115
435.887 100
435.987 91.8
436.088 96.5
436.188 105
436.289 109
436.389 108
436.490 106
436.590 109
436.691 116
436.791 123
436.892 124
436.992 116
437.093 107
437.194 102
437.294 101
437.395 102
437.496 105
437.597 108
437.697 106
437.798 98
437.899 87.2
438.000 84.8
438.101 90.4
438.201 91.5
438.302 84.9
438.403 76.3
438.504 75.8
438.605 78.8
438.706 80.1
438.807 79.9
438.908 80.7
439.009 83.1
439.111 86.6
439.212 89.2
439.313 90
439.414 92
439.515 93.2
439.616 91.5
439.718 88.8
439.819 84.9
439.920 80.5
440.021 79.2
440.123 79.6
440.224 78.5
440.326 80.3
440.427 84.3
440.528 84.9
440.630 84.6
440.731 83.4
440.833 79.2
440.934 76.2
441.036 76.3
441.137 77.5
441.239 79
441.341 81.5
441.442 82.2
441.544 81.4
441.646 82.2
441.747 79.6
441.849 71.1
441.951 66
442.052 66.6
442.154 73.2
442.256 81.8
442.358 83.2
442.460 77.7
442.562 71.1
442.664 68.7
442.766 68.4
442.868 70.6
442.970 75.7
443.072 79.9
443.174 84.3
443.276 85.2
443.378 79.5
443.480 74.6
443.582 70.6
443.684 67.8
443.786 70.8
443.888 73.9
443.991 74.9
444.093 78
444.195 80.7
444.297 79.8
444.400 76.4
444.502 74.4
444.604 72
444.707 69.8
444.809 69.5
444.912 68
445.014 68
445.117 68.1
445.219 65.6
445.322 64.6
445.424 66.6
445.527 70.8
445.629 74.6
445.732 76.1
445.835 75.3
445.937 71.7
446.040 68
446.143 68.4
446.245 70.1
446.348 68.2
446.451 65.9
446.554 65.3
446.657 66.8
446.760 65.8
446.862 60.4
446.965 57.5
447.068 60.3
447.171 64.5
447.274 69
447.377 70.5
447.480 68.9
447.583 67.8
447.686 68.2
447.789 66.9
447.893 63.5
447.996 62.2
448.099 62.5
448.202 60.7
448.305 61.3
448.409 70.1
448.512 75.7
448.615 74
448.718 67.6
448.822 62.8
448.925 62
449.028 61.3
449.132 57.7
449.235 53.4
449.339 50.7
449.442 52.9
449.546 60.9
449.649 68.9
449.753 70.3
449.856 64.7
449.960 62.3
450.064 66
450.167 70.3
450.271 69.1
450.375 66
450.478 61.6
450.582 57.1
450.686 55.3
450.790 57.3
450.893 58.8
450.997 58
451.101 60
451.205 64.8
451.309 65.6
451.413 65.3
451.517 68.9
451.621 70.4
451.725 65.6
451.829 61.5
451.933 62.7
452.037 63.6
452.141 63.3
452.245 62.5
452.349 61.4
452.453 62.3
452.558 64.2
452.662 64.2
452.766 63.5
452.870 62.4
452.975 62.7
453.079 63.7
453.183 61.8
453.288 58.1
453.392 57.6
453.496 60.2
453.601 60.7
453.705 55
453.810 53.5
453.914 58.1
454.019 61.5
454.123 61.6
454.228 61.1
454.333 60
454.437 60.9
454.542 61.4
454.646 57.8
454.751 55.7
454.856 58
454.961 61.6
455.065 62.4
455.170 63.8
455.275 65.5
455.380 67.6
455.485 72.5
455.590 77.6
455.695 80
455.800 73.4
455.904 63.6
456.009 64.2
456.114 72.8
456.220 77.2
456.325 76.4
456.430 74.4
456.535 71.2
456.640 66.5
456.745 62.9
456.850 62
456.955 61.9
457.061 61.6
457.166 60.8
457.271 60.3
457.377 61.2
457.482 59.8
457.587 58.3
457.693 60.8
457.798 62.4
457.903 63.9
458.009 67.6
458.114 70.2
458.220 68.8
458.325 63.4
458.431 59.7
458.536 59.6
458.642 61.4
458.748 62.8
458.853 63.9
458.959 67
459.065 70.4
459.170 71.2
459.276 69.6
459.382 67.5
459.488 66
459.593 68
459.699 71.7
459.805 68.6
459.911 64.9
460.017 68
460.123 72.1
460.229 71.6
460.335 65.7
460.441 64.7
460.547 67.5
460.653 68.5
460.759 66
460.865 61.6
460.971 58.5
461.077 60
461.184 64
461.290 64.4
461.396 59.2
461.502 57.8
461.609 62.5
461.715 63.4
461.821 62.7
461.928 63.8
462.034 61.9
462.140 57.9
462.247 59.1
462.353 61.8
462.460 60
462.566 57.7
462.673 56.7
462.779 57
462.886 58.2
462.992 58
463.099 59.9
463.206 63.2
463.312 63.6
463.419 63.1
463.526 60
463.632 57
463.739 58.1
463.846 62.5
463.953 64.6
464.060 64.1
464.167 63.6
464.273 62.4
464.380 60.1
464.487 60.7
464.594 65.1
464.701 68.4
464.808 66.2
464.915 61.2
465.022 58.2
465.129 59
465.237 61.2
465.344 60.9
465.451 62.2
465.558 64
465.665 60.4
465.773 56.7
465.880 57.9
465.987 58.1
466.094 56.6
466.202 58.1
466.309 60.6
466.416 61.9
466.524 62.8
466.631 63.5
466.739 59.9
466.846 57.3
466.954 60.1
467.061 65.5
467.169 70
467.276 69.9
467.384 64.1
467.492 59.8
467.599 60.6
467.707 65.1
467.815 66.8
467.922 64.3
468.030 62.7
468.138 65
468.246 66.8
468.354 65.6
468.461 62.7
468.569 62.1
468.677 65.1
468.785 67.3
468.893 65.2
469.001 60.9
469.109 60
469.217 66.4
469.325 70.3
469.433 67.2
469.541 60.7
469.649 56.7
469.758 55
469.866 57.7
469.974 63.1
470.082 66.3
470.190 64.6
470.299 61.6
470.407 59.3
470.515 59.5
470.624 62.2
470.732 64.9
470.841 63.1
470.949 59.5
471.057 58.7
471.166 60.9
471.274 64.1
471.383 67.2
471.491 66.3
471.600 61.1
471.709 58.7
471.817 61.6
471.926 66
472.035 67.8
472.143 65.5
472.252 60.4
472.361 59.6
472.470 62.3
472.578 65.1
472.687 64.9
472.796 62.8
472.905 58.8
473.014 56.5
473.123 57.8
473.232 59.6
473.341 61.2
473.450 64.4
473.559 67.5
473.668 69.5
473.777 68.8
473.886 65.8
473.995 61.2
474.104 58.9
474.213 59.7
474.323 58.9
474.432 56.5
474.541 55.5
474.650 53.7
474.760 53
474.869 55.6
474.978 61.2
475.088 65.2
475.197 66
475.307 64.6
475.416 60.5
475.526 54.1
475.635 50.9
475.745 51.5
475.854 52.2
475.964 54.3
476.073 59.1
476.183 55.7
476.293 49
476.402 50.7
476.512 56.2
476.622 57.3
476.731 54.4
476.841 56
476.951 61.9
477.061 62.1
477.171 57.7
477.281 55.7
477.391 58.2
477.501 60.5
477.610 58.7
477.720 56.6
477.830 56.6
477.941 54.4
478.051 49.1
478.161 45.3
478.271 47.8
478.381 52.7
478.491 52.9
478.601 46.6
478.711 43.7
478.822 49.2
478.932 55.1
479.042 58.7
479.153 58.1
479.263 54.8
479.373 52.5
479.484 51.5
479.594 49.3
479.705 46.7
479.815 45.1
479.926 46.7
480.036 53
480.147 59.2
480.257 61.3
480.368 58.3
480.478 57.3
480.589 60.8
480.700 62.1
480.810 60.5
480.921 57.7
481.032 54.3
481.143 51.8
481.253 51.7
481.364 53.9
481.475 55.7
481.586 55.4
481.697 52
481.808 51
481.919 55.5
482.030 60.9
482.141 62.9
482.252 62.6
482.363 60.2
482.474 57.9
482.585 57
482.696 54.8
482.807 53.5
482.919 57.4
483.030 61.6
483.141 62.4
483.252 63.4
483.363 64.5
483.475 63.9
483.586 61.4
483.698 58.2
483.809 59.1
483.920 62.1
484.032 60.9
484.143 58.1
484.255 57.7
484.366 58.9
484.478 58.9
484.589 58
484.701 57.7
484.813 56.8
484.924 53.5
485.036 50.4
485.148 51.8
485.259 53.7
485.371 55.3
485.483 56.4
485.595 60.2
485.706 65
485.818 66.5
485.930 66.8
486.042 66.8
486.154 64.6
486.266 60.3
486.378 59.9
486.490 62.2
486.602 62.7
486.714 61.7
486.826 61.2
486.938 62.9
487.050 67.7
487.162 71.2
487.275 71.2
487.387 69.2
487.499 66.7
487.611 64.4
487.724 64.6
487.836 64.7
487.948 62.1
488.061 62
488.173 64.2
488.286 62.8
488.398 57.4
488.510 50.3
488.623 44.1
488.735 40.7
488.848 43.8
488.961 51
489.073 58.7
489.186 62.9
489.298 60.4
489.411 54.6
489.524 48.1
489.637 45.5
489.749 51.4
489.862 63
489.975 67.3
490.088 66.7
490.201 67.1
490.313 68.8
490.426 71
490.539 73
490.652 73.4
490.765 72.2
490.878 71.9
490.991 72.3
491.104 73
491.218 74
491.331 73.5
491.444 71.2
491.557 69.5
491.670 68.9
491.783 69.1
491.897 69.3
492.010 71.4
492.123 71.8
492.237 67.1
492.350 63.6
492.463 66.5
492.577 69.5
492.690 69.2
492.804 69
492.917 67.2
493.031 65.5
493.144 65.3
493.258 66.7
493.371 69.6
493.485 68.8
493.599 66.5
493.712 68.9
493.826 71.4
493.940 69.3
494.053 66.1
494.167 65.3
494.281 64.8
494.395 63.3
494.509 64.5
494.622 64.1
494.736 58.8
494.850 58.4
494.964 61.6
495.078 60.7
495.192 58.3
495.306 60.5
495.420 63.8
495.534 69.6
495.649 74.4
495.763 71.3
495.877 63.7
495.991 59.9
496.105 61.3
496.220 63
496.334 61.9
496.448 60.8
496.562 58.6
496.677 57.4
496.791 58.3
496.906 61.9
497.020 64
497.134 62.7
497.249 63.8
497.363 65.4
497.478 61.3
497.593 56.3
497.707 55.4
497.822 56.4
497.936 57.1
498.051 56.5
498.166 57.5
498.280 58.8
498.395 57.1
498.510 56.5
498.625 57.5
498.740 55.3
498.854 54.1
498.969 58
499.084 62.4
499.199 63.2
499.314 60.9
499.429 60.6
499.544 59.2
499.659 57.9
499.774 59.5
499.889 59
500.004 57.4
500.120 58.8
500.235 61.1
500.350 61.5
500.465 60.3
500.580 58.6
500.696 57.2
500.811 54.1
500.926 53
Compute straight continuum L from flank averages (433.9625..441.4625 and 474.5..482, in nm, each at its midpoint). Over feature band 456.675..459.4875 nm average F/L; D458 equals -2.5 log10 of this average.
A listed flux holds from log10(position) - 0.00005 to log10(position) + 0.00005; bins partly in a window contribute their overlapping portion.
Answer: 0.216 mag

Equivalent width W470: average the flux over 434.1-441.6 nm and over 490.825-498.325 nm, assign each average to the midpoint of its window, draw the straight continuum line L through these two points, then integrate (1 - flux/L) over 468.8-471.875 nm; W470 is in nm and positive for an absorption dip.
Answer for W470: 0.677 nm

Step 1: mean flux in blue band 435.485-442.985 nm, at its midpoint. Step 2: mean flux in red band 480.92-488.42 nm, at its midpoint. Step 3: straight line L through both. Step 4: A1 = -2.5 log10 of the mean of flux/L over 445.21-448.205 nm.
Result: 0.257 mag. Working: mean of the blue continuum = 89.7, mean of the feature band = 67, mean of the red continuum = 60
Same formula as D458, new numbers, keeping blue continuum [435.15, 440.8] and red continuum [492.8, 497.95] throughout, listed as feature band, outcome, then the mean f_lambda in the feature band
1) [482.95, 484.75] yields 0.17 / 60.4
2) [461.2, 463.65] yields 0.35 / 60.5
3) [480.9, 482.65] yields 0.26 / 56.2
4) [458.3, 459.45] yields 0.29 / 65.2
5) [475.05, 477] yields 0.31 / 56.6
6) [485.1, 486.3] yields 0.14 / 60.8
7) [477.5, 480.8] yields 0.34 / 53.5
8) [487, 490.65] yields 0.11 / 60.7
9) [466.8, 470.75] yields 0.25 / 63.3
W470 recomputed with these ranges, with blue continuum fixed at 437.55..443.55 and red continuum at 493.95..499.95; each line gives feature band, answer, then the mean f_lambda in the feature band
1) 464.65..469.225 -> 0.60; 62.5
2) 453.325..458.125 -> 0.77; 64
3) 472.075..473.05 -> 0.11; 62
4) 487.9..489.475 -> 0.22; 55.3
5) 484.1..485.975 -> 0.21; 57.9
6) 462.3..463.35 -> 0.20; 59.6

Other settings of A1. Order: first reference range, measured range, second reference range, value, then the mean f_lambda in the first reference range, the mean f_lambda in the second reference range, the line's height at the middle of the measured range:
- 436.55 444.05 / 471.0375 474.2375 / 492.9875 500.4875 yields 0.14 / 84.9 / 61.8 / 71.7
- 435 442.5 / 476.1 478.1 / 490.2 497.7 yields 0.31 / 93.6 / 66.1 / 74.5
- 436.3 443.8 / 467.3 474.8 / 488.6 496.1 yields 0.18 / 86.1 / 64.8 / 73.5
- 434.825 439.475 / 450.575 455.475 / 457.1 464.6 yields 0.23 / 103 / 63.2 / 76.3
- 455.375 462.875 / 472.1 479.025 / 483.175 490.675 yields 0.09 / 65.1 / 60.4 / 62.4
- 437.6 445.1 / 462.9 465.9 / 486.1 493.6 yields 0.18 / 79.8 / 64.3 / 72.4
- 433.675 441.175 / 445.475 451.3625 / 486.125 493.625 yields 0.42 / 104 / 64.3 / 95.3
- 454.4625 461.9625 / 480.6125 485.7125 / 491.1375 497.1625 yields 0.14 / 65.4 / 65.7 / 65.6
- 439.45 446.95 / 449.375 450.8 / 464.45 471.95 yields 0.14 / 75.2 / 62.5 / 71.7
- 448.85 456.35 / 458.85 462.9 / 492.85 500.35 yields -0.02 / 63.1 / 61.9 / 62.9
